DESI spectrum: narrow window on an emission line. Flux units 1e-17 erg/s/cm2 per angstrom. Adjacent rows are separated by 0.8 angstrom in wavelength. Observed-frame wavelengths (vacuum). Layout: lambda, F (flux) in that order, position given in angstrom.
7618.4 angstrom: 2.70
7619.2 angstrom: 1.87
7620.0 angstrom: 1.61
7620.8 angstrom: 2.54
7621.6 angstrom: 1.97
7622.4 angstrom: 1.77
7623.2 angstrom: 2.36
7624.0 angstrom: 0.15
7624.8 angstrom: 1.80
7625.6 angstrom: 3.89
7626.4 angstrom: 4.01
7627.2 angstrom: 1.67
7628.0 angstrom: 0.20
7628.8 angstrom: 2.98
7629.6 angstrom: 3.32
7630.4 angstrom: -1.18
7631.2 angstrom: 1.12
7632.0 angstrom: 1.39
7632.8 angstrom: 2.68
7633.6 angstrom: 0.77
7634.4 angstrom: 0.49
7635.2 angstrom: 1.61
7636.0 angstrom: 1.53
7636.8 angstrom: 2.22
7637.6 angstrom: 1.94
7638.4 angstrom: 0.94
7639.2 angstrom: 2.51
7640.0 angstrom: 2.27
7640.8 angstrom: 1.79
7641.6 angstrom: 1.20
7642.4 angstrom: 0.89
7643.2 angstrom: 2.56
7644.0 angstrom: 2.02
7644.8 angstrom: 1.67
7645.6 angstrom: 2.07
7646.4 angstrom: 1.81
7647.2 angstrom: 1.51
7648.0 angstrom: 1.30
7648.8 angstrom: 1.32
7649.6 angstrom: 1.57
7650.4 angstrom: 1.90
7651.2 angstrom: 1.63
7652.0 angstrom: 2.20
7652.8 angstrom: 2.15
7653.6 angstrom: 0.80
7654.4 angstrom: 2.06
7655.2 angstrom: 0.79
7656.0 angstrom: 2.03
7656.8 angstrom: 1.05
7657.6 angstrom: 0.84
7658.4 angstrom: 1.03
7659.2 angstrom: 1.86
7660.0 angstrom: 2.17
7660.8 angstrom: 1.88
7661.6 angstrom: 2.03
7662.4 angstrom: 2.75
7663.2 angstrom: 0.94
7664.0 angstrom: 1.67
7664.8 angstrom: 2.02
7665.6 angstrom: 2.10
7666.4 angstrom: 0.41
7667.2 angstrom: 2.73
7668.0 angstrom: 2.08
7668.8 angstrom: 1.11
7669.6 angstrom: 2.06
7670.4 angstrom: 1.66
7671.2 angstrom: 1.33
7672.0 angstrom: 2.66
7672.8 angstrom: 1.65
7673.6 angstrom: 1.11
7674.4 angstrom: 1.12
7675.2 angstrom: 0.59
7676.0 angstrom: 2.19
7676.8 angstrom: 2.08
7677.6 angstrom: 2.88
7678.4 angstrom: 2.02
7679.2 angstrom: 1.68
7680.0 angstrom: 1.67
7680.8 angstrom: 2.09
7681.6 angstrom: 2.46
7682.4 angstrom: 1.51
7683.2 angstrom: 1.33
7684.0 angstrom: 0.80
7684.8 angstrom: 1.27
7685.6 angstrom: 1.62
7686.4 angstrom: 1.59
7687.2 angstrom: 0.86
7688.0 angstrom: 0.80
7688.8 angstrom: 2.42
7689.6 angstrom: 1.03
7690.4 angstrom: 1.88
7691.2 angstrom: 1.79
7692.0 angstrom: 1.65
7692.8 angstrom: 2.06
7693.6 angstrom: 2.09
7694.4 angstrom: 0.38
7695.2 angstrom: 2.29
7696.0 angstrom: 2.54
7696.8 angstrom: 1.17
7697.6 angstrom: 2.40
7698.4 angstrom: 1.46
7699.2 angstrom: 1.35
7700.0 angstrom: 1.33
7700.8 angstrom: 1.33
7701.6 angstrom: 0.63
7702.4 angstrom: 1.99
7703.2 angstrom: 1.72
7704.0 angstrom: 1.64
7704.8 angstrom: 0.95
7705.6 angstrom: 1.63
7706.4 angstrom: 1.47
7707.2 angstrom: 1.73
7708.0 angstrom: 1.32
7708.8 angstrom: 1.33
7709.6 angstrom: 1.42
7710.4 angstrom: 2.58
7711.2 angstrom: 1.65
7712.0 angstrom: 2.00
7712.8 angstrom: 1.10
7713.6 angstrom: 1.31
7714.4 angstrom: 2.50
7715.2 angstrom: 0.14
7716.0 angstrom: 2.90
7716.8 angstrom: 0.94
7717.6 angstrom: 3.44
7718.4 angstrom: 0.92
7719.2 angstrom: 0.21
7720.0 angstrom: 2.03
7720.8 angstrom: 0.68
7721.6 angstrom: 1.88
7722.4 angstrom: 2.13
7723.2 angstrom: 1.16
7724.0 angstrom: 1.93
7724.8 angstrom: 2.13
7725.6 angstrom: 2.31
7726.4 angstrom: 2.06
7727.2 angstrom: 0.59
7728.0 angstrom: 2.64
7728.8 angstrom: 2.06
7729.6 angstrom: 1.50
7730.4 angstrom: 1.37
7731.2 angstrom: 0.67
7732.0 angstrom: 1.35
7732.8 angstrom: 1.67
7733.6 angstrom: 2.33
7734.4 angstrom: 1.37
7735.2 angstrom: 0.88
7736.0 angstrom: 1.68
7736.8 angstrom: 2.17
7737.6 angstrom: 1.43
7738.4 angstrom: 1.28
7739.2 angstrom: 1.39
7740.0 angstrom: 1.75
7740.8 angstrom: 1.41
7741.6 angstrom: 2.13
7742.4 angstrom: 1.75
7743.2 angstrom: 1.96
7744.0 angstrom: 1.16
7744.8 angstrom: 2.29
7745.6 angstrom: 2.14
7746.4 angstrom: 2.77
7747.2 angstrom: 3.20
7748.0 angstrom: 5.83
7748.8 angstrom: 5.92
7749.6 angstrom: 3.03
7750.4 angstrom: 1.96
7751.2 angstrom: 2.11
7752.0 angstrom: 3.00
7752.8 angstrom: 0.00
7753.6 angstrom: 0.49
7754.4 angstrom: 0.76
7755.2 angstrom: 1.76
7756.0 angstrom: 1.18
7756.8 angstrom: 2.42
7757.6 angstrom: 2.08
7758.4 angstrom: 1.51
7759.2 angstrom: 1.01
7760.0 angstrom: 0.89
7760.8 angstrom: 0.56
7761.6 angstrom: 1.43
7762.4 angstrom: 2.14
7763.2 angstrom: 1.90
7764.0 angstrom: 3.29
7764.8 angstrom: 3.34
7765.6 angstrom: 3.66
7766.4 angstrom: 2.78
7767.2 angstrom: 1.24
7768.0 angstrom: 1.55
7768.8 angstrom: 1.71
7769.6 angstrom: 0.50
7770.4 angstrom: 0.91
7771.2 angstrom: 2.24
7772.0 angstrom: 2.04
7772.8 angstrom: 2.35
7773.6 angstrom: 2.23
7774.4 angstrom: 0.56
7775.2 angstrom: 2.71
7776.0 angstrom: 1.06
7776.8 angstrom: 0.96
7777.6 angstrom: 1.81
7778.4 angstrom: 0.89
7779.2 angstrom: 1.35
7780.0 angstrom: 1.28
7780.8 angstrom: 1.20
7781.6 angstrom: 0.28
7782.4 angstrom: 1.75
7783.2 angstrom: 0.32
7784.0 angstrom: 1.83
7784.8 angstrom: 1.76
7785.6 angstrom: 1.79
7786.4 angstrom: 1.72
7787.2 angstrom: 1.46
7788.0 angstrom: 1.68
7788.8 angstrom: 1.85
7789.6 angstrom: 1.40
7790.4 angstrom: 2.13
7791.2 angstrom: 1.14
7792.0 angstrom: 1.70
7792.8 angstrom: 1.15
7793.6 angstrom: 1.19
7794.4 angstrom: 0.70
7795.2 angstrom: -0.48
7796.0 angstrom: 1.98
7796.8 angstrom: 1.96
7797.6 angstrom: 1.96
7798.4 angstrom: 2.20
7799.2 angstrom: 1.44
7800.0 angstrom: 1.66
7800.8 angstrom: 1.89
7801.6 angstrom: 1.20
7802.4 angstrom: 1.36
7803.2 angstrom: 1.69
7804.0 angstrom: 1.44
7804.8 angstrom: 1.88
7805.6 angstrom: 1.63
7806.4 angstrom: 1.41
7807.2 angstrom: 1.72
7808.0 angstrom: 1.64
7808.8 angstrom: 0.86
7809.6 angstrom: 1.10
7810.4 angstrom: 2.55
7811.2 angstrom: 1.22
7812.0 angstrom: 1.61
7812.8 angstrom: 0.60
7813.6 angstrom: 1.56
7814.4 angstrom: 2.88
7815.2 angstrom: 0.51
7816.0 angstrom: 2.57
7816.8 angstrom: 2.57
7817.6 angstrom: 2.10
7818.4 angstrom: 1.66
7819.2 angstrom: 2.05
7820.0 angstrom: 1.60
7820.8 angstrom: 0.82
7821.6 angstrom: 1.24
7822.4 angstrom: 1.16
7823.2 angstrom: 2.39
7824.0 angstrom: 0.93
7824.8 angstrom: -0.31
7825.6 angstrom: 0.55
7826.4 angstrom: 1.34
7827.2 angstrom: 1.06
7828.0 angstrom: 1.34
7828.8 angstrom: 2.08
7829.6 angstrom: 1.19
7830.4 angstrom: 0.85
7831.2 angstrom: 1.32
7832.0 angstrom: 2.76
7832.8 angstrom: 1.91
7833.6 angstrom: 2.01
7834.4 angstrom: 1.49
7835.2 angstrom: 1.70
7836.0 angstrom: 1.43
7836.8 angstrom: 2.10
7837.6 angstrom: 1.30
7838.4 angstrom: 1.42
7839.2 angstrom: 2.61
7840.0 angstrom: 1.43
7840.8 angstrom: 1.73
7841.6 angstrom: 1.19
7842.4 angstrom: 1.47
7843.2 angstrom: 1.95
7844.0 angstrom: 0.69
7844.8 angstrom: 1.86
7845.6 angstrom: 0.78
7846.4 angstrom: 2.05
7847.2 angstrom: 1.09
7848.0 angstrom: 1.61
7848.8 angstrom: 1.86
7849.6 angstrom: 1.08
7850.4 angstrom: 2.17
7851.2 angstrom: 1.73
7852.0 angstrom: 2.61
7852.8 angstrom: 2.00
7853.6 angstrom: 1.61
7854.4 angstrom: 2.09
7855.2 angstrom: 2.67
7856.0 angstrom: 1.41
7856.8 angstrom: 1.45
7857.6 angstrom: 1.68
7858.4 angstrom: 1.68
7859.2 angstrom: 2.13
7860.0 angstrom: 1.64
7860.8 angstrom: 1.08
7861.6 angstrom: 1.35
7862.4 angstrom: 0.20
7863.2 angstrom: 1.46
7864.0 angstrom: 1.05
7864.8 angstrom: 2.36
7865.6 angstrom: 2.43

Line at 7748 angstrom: [S II]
